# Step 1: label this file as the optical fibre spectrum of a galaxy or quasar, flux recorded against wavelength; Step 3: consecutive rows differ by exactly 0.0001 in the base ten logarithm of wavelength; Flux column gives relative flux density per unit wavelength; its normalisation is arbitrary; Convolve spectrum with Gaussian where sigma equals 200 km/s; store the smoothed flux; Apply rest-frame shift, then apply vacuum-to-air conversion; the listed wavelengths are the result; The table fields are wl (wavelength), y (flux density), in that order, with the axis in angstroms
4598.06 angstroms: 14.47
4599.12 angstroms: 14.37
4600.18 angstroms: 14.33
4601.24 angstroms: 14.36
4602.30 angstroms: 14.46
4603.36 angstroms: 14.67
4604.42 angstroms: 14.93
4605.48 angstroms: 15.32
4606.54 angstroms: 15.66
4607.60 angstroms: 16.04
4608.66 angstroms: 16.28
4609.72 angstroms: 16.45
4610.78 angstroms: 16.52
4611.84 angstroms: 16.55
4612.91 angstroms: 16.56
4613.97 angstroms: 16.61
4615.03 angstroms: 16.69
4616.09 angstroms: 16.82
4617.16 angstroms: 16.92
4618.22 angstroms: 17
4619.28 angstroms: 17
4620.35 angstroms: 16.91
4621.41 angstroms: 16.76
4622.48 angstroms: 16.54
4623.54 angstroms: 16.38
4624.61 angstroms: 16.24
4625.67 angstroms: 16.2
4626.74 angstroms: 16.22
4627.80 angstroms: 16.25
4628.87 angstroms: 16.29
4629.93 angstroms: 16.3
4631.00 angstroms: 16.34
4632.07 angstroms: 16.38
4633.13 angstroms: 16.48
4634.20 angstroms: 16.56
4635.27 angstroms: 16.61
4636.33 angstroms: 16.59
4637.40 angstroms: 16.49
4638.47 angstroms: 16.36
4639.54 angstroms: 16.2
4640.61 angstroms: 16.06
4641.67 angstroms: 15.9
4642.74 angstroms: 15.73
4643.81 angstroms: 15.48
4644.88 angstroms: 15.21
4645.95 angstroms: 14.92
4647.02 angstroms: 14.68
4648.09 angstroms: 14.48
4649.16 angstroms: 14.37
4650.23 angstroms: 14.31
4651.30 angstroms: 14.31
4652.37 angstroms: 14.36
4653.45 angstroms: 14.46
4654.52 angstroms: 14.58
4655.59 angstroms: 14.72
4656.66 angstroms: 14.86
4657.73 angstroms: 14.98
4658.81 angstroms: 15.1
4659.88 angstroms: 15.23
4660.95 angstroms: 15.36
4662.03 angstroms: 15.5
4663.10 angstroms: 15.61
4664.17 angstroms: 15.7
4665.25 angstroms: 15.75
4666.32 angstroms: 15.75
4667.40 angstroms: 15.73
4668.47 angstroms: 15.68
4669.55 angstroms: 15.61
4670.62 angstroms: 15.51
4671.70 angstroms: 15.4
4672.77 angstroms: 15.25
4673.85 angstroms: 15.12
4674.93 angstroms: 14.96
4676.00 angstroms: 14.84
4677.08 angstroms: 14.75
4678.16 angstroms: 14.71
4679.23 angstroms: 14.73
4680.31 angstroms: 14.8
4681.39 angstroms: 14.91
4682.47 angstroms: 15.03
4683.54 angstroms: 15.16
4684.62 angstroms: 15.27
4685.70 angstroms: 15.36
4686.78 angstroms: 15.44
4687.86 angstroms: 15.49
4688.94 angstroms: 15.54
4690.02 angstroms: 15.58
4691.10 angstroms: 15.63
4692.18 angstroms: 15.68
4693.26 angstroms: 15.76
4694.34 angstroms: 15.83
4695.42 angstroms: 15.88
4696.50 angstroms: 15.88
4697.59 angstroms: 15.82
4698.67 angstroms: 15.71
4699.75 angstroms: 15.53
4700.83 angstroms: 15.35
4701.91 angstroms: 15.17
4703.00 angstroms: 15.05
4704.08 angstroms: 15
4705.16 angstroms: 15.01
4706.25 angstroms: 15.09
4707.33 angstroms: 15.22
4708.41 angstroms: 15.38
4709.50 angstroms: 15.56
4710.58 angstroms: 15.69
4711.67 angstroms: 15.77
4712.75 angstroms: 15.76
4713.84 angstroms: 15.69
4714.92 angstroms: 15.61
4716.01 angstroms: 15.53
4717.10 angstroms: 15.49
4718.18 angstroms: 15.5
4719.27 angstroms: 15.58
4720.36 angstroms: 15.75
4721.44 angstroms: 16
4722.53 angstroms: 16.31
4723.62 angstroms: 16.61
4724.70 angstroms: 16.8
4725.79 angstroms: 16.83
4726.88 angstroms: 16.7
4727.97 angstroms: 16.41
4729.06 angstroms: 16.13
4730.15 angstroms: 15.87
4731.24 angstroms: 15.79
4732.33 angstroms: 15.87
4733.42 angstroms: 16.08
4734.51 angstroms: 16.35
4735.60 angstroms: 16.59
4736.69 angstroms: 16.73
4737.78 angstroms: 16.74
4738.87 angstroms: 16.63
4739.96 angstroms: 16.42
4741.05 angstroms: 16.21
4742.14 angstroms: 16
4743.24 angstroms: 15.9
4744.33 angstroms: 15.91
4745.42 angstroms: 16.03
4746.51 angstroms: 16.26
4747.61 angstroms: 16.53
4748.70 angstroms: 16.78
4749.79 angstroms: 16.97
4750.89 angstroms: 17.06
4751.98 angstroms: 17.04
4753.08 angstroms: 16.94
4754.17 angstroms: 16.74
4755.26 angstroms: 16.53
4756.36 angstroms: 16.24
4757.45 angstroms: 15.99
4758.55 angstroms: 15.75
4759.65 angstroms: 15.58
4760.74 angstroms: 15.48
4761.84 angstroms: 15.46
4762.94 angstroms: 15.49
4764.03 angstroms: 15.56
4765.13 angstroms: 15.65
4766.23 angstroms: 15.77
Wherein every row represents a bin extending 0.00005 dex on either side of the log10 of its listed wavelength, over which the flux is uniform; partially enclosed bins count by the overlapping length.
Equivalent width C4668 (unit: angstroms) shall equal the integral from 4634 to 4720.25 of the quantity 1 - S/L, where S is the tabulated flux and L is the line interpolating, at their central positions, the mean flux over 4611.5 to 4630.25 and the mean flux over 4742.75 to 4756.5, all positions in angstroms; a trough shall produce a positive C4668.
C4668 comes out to 6.2 angstroms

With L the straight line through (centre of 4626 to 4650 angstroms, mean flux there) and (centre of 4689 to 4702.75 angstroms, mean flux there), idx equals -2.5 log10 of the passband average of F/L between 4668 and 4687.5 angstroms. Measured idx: 0.04 mag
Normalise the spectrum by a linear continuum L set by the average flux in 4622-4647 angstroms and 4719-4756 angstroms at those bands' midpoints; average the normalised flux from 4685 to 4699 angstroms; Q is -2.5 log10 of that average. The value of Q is 0.04 mag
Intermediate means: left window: 16.1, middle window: 15.6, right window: 16.4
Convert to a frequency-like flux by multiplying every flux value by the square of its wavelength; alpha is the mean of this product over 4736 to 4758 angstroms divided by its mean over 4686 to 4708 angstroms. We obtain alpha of 1.09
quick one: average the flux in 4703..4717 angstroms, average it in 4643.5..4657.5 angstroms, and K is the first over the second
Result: 1.05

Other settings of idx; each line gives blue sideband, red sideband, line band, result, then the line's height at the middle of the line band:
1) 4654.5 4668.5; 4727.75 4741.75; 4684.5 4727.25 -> 0.02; 15.9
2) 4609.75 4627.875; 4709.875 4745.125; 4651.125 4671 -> 0.08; 16.4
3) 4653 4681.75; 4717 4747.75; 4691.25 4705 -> 0.01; 15.7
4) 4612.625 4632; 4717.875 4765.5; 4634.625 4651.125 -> 0.06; 16.5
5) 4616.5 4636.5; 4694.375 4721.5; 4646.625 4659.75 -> 0.11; 16.2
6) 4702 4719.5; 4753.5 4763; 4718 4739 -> -0.04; 15.6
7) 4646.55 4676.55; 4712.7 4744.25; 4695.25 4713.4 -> 0.02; 15.8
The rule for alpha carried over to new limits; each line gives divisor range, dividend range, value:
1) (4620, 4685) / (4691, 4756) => 1.06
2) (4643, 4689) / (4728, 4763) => 1.11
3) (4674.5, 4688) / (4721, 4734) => 1.10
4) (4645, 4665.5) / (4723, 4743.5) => 1.13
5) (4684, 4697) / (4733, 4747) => 1.07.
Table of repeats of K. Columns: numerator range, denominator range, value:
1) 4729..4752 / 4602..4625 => 1.01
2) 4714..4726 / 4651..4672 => 1.05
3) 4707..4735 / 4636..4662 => 1.05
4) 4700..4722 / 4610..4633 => 0.93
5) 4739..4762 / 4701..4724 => 1.05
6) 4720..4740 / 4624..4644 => 1.01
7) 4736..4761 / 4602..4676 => 1.04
